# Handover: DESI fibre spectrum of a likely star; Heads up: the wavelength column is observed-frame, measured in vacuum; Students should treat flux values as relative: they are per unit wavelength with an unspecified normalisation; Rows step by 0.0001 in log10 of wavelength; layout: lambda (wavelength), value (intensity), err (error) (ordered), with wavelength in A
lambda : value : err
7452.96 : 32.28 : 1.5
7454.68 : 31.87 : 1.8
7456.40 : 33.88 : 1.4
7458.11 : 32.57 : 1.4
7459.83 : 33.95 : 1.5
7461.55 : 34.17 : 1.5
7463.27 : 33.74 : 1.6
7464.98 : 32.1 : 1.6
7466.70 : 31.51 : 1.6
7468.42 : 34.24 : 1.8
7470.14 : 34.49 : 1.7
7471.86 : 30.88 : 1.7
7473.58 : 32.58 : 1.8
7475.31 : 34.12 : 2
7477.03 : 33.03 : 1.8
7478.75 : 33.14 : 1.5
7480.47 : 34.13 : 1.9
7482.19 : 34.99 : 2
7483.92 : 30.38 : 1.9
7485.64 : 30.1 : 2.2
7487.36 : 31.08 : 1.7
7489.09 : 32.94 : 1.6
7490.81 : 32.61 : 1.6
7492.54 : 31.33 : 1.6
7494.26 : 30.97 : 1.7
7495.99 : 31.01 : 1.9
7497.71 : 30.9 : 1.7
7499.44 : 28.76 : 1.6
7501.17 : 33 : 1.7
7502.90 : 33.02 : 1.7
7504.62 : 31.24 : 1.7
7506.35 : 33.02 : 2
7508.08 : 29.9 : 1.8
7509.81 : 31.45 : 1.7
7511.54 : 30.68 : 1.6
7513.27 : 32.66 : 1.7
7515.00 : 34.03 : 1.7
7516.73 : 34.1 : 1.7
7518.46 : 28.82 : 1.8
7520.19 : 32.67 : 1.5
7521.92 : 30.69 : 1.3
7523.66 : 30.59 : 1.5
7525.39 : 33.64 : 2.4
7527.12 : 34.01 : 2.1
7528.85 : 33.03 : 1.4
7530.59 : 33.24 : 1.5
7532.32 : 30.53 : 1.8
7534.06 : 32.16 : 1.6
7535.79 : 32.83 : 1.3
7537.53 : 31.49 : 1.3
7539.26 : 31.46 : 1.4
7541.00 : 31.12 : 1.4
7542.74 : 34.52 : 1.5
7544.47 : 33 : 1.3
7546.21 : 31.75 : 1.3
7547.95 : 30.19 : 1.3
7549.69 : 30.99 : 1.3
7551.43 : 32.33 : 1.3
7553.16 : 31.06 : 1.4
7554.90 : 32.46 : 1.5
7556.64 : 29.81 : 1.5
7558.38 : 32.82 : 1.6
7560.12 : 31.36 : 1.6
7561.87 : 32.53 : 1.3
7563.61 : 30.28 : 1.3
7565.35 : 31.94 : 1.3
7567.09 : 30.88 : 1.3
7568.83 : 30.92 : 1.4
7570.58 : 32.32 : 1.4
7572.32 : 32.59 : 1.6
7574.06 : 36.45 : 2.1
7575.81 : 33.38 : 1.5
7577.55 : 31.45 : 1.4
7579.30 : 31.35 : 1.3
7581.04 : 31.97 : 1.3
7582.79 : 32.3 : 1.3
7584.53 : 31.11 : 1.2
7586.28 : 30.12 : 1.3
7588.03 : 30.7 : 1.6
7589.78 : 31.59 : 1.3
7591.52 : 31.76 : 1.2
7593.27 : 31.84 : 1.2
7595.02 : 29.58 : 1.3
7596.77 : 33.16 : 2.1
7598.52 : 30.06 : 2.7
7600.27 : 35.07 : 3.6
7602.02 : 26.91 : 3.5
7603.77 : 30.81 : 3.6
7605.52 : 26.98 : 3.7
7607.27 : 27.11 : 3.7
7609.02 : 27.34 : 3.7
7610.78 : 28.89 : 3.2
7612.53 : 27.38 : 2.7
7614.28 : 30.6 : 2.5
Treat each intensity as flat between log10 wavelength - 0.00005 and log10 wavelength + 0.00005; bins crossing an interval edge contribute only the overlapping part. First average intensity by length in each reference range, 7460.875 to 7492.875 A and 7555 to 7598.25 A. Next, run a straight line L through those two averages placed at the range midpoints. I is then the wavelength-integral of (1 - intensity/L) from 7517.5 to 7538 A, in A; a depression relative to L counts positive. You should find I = 0.15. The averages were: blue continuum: 32.7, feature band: 32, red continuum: 31.7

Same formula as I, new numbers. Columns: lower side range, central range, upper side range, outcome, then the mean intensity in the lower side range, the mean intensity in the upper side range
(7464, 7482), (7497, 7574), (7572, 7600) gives 1.3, 33.1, 31.9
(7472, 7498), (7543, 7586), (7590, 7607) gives -1.1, 32.2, 30.6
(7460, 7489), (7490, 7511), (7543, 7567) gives 0.7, 32.8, 31.6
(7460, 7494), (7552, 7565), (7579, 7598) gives 0.1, 32.7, 31.4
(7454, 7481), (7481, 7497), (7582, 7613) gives 0.4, 33.1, 30.2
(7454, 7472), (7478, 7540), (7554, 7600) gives 1.2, 33.1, 31.8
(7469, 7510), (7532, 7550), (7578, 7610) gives -0.3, 32.1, 30.5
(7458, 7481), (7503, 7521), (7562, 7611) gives 0.3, 33.2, 31.1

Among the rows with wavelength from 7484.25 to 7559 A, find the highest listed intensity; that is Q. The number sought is 34.52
